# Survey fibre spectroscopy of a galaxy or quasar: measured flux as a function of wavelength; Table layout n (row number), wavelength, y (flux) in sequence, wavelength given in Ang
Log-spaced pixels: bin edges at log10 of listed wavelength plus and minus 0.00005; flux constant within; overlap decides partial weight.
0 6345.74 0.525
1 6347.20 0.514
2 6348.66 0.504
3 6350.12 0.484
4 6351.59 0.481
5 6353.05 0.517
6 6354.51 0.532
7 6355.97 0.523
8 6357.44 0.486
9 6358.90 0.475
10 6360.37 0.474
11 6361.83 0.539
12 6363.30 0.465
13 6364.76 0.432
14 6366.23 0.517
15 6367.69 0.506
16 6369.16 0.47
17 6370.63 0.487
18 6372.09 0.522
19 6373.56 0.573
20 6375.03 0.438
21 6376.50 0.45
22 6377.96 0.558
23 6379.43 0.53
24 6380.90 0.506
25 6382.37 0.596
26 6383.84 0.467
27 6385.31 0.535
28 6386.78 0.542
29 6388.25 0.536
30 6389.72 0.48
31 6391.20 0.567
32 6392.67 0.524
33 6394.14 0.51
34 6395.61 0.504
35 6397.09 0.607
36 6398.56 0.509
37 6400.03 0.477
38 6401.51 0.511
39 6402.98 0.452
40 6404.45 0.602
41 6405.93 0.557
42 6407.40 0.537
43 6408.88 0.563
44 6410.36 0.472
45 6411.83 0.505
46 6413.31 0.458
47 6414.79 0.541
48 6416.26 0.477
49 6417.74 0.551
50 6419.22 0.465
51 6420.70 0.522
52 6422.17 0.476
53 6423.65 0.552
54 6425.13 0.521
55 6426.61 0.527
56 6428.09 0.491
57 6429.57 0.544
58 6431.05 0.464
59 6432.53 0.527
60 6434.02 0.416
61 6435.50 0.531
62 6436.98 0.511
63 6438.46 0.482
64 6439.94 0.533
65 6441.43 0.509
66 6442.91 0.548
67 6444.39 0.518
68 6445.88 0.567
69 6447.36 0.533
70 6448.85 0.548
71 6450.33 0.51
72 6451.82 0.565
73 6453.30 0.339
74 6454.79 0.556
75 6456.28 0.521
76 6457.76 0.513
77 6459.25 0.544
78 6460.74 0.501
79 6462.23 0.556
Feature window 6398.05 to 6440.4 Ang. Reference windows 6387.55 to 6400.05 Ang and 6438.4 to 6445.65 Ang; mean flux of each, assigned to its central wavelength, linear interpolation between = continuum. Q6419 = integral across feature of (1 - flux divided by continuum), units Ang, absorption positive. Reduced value 1.3 Ang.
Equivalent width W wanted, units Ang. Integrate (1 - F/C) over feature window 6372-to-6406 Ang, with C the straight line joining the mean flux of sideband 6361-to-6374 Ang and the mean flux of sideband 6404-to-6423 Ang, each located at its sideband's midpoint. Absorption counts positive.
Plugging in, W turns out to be -1.0 Ang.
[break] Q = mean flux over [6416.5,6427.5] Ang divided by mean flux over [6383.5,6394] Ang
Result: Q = 1.0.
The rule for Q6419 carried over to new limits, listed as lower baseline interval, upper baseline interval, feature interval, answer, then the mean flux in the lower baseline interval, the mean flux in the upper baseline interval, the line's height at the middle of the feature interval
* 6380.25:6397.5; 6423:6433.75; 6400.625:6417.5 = 0.1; 0.53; 0.513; 0.521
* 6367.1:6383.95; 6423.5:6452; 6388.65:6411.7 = -0.5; 0.51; 0.518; 0.513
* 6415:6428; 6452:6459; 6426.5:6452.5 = -0.8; 0.512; 0.493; 0.502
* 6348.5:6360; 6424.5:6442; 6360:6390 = -0.4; 0.499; 0.504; 0.5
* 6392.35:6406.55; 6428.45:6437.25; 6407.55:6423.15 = 0.2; 0.525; 0.498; 0.512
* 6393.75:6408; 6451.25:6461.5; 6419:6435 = 0.4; 0.527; 0.505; 0.516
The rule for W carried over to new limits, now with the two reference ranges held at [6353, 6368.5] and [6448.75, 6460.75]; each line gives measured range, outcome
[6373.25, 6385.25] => -0.37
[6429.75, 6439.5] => 0.26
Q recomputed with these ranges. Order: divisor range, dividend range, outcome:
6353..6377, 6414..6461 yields 1.04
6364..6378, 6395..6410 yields 1.08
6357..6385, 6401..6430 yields 1.03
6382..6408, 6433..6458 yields 0.97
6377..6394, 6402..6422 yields 0.97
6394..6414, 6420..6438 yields 0.98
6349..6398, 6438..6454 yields 1.01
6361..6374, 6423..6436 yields 1.02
